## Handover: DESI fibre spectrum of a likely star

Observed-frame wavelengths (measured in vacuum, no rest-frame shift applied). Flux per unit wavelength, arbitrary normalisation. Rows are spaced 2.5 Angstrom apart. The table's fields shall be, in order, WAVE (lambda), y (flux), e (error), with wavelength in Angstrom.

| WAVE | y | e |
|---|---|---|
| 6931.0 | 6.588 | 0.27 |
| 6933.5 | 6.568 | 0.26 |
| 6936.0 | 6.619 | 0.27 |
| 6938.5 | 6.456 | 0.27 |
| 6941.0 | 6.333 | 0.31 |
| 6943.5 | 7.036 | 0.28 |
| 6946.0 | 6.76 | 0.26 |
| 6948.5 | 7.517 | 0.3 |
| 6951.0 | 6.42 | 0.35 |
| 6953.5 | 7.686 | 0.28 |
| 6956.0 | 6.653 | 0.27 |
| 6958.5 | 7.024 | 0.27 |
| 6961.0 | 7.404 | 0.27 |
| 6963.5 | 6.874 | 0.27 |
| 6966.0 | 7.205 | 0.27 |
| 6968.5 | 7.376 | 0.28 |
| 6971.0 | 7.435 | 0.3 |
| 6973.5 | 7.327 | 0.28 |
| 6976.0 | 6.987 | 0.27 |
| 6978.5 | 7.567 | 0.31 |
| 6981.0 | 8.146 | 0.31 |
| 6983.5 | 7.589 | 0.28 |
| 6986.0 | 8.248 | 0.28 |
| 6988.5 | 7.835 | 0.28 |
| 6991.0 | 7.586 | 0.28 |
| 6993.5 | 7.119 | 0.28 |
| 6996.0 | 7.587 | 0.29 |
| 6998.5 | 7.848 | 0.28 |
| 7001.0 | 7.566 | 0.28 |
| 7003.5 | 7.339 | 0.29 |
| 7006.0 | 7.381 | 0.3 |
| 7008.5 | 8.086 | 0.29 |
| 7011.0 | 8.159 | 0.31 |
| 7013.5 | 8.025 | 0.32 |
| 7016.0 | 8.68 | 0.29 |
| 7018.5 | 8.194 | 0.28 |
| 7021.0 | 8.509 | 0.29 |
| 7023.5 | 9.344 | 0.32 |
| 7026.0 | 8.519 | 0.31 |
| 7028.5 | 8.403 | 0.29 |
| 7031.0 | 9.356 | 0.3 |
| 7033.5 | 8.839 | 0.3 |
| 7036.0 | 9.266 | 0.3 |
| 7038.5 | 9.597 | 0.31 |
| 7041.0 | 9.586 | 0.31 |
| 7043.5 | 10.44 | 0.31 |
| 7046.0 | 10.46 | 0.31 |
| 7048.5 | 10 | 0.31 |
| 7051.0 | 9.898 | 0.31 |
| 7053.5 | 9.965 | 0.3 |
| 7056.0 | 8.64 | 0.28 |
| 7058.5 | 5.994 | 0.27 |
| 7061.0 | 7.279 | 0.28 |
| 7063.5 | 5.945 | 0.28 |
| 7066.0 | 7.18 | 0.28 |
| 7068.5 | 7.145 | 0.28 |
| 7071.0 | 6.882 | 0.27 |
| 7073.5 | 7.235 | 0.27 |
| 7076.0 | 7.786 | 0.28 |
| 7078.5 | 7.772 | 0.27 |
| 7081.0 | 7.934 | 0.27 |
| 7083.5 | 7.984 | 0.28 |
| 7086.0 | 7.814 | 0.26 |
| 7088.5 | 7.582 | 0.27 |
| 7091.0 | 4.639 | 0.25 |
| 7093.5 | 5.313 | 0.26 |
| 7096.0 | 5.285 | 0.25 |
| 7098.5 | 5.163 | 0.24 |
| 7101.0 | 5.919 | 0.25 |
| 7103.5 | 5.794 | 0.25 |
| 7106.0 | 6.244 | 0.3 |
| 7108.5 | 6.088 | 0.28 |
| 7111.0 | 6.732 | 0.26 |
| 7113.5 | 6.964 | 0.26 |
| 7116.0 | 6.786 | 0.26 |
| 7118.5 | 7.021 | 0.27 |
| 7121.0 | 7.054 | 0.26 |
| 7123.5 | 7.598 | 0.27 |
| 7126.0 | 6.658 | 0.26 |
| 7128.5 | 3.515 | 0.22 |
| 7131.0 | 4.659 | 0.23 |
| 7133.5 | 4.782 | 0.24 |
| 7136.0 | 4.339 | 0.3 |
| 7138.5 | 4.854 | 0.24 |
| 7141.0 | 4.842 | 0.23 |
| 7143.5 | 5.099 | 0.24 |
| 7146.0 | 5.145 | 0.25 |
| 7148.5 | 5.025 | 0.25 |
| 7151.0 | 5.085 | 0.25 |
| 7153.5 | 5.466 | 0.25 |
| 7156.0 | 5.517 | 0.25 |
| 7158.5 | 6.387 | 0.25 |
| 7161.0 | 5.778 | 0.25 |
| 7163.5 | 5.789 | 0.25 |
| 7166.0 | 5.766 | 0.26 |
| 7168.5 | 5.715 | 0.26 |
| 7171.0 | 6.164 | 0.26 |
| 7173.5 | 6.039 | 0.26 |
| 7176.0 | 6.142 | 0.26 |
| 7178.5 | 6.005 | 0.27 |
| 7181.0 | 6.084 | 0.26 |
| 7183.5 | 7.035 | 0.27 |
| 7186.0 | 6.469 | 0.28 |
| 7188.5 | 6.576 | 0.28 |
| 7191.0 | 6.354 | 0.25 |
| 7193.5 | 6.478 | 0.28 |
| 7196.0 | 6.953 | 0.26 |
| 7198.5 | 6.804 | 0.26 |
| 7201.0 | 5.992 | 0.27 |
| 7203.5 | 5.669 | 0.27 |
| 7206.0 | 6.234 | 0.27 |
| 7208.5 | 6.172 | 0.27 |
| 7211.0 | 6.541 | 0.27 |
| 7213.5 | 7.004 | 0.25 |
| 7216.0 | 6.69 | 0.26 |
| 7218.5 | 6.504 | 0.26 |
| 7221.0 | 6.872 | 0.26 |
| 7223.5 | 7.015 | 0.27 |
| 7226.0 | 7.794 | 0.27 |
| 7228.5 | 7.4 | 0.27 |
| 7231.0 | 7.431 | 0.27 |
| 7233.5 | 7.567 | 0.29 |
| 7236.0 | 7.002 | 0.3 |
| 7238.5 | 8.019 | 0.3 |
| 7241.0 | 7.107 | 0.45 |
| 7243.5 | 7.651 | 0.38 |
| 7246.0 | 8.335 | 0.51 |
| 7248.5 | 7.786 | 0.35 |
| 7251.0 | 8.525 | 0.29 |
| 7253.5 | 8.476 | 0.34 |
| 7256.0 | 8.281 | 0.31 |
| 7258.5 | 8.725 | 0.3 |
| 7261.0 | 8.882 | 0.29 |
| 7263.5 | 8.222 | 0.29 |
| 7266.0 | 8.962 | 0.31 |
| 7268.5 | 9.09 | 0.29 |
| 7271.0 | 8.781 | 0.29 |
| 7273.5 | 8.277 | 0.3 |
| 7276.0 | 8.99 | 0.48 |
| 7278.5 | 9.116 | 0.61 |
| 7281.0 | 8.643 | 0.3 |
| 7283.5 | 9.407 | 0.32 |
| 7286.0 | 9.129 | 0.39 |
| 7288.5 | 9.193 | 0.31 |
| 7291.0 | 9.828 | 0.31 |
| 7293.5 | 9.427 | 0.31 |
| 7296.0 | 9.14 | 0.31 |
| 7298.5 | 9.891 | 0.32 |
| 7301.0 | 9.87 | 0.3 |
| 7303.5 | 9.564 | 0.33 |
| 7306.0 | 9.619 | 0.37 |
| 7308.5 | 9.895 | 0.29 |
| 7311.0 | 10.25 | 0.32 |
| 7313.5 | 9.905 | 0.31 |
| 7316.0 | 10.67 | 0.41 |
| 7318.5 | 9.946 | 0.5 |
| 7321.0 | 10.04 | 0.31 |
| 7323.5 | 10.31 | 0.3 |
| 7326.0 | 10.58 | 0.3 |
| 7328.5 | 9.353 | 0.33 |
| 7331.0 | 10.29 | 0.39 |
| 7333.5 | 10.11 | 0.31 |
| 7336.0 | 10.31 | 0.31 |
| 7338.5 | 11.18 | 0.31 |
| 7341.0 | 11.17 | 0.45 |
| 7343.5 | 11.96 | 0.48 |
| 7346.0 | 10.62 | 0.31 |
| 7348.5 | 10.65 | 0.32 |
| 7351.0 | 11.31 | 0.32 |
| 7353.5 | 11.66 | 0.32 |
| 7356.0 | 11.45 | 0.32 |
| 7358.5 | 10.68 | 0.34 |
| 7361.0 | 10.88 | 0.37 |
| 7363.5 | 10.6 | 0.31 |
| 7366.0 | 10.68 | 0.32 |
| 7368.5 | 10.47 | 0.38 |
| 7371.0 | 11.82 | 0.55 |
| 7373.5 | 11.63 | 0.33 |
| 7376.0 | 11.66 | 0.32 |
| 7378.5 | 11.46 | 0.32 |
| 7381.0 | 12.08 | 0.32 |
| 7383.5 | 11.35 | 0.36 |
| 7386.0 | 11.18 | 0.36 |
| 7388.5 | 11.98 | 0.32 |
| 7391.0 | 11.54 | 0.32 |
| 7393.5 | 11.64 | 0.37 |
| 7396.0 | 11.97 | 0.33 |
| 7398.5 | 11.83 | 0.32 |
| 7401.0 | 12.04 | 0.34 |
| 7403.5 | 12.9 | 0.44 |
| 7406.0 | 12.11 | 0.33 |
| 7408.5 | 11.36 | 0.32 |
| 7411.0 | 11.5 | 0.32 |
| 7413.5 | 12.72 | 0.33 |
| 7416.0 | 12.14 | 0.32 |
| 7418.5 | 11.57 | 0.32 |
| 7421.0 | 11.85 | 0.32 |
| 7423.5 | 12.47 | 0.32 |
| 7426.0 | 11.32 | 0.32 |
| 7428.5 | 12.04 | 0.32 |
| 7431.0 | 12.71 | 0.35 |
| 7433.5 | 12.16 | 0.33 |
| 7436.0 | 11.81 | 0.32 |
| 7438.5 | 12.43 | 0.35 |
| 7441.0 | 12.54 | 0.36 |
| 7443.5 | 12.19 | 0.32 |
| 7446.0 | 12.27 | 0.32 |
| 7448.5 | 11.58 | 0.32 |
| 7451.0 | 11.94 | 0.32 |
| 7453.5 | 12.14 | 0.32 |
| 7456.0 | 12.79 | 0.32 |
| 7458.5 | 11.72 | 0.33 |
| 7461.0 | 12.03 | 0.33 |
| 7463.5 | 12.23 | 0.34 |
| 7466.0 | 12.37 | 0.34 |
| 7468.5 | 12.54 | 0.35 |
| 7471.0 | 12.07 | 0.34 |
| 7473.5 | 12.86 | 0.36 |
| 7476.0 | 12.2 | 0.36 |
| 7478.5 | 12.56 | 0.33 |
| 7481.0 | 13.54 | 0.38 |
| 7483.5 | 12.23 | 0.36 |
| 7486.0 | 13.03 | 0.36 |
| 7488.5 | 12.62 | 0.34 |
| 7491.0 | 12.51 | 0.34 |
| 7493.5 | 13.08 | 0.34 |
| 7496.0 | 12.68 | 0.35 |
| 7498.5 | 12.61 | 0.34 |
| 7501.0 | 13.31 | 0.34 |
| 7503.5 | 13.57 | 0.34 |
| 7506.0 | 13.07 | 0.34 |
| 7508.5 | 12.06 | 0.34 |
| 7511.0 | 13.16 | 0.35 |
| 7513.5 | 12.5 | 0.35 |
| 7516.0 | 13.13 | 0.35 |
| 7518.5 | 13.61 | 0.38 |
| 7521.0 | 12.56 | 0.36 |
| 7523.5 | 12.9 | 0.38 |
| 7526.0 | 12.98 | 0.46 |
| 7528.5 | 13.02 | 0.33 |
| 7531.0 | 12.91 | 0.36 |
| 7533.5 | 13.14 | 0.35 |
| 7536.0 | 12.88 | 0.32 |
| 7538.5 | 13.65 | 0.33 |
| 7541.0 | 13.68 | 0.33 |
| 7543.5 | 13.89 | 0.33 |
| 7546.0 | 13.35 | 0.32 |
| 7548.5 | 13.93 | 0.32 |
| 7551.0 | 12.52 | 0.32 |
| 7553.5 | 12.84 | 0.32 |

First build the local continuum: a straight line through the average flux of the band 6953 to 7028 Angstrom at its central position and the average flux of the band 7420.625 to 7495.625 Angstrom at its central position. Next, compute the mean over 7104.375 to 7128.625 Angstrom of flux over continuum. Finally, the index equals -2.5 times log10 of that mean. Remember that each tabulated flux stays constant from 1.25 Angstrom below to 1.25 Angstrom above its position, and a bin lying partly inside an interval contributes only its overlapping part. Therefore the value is 0.33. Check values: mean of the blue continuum 7.72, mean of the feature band 6.59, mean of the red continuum 12.3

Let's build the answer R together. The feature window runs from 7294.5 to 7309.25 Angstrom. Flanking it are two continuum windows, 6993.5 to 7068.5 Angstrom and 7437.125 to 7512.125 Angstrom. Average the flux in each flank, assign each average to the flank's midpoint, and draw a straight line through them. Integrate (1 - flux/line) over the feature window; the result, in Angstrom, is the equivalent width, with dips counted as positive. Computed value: 1.7 Angstrom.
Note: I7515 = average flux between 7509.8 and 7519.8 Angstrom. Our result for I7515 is 13.1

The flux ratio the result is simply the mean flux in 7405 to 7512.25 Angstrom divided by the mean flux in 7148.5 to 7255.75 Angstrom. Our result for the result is 1.85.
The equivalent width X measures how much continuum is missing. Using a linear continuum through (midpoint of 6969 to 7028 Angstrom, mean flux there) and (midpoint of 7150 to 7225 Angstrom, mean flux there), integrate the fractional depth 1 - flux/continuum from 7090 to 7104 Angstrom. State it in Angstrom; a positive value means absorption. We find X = 3.36 Angstrom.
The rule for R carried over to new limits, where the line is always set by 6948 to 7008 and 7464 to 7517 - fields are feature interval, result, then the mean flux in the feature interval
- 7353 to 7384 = 0.6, 11.3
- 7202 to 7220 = 6.3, 6.4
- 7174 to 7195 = 7.0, 6.39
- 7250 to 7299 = 7.3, 8.94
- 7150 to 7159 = 3.6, 5.56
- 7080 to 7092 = 1.8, 7.23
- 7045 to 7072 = 0.4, 8.12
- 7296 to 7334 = 3.2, 9.99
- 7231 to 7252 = 5.0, 7.72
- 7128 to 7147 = 9.2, 4.69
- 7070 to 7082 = 1.3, 7.53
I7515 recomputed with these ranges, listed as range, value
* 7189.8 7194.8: 6.42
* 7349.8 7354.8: 11.5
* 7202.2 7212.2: 6.15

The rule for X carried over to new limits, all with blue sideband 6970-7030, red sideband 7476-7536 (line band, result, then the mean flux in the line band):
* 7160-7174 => 5.4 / 5.87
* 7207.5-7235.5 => 8.6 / 7.01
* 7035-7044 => -1.5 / 9.68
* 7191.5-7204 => 4.4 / 6.42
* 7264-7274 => 1.7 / 8.77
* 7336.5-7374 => 1.0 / 11.1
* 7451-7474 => 0.4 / 12.3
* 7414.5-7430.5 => 0.2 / 11.9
